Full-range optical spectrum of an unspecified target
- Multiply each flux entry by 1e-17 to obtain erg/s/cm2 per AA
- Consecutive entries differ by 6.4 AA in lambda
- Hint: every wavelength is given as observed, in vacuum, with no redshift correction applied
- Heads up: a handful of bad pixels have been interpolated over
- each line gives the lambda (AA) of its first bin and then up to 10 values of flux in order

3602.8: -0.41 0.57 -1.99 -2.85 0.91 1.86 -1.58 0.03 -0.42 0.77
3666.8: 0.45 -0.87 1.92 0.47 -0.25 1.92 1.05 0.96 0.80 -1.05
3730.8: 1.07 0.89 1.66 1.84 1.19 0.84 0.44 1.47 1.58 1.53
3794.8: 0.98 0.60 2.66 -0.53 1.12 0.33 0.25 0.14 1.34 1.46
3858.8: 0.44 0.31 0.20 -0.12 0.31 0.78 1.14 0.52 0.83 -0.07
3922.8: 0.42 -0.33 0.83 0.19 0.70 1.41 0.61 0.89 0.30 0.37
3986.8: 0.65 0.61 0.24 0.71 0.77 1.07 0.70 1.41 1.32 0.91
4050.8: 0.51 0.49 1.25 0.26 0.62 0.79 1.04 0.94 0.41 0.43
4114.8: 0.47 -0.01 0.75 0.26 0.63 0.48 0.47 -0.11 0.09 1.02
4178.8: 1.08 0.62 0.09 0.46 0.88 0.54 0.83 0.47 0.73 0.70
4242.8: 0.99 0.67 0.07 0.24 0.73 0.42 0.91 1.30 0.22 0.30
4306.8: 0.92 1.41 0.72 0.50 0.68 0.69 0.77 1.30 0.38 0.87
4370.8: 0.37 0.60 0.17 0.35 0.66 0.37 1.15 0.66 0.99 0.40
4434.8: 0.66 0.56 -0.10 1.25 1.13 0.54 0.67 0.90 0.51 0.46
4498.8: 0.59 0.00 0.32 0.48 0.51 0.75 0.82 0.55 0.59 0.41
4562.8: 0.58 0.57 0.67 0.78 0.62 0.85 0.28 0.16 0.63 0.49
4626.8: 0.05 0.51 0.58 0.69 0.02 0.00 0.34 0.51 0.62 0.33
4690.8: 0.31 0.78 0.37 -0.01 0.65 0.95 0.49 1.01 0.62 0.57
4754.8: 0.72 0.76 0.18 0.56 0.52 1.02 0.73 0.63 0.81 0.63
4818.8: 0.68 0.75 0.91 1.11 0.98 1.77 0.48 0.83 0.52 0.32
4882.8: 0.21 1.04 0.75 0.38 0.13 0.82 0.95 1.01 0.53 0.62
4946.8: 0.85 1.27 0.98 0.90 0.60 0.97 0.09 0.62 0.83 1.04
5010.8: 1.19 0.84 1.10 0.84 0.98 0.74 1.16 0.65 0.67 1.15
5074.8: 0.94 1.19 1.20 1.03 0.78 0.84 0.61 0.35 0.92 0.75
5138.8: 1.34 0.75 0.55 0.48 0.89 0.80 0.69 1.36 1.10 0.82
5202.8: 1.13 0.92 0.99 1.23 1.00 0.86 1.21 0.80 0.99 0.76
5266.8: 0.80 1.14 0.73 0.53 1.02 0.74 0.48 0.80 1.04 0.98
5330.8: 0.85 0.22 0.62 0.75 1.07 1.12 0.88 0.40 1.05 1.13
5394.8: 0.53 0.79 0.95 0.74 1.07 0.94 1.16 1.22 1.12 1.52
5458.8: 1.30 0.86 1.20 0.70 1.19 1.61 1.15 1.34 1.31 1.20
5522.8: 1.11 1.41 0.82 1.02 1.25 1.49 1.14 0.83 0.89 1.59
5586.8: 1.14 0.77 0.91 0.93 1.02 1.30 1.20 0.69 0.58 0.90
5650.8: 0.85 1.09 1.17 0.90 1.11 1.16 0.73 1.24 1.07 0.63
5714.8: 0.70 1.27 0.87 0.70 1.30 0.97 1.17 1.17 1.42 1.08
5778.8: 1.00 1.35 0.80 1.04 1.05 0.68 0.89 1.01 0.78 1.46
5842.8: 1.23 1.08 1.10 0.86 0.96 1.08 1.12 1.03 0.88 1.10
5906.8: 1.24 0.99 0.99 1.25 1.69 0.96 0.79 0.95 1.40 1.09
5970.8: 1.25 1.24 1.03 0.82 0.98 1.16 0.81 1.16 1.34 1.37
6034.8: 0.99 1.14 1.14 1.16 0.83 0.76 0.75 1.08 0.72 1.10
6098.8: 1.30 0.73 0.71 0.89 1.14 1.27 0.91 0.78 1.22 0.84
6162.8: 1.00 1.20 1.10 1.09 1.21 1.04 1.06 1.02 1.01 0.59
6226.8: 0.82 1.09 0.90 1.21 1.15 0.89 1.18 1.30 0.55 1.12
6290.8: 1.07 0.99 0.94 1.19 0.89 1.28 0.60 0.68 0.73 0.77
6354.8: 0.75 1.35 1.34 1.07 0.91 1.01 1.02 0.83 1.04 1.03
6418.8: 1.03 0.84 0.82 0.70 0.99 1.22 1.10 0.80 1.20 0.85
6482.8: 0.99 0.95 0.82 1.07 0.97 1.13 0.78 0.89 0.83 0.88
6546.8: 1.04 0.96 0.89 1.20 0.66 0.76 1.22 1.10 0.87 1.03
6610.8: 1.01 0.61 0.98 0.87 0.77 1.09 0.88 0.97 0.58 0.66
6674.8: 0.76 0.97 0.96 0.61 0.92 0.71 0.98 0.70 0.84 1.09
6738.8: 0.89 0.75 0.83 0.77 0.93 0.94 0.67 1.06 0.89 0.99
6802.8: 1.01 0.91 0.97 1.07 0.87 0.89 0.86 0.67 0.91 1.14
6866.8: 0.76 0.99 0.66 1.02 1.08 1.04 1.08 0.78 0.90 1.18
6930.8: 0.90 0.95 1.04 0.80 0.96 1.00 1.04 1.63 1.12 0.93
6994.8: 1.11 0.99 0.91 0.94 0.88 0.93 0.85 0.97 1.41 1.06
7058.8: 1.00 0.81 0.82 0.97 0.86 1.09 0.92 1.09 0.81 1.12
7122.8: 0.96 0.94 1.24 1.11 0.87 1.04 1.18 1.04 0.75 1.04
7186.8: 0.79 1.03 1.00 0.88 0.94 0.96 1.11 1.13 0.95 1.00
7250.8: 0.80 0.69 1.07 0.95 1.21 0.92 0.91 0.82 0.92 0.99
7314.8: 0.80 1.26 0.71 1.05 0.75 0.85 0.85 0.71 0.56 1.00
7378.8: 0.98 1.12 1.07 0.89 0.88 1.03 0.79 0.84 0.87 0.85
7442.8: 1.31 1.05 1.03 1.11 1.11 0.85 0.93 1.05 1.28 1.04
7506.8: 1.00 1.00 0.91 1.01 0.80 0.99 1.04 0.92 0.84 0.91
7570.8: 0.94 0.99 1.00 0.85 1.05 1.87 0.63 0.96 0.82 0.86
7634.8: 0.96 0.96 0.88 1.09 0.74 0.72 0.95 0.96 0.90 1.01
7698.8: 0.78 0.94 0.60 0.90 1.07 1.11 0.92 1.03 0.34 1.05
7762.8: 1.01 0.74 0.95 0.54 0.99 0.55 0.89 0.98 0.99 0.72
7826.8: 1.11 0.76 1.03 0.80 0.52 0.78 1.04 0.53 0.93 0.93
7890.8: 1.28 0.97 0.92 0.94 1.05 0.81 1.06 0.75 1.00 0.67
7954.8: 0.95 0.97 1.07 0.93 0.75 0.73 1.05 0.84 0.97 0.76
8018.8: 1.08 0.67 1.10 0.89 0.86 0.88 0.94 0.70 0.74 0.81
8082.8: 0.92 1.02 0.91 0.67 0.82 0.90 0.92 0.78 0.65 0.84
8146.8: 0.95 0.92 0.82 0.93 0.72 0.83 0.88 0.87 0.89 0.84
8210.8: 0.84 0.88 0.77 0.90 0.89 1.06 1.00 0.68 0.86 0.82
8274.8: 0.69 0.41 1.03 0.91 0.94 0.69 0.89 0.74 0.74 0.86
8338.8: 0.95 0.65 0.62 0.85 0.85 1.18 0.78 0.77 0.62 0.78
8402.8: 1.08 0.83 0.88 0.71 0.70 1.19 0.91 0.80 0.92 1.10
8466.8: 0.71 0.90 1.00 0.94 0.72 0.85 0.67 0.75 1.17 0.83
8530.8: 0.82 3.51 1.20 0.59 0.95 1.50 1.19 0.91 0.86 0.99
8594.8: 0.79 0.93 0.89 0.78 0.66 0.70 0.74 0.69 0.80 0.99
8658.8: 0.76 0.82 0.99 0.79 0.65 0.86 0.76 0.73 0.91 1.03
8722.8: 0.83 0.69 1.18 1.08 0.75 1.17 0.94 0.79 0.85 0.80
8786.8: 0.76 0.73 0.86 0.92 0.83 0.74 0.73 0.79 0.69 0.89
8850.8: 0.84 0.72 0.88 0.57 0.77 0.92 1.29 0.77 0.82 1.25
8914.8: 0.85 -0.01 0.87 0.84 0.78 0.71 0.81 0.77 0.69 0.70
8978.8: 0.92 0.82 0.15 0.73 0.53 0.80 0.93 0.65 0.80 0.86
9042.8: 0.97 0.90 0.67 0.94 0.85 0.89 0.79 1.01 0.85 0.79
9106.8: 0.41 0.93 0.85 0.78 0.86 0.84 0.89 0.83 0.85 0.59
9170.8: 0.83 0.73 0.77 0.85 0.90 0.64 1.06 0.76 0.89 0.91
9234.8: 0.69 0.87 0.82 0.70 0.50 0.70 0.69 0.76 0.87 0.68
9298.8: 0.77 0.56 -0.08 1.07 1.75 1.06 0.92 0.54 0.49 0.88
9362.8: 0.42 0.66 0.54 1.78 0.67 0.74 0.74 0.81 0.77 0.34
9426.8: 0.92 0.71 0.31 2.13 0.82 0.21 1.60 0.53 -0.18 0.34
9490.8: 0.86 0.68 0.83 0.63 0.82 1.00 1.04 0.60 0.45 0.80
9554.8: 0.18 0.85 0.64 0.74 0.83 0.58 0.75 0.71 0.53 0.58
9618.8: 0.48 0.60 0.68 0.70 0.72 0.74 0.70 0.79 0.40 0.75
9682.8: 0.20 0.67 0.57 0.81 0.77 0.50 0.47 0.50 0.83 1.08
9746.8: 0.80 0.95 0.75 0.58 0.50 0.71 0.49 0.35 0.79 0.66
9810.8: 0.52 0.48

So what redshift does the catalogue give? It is 0.301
